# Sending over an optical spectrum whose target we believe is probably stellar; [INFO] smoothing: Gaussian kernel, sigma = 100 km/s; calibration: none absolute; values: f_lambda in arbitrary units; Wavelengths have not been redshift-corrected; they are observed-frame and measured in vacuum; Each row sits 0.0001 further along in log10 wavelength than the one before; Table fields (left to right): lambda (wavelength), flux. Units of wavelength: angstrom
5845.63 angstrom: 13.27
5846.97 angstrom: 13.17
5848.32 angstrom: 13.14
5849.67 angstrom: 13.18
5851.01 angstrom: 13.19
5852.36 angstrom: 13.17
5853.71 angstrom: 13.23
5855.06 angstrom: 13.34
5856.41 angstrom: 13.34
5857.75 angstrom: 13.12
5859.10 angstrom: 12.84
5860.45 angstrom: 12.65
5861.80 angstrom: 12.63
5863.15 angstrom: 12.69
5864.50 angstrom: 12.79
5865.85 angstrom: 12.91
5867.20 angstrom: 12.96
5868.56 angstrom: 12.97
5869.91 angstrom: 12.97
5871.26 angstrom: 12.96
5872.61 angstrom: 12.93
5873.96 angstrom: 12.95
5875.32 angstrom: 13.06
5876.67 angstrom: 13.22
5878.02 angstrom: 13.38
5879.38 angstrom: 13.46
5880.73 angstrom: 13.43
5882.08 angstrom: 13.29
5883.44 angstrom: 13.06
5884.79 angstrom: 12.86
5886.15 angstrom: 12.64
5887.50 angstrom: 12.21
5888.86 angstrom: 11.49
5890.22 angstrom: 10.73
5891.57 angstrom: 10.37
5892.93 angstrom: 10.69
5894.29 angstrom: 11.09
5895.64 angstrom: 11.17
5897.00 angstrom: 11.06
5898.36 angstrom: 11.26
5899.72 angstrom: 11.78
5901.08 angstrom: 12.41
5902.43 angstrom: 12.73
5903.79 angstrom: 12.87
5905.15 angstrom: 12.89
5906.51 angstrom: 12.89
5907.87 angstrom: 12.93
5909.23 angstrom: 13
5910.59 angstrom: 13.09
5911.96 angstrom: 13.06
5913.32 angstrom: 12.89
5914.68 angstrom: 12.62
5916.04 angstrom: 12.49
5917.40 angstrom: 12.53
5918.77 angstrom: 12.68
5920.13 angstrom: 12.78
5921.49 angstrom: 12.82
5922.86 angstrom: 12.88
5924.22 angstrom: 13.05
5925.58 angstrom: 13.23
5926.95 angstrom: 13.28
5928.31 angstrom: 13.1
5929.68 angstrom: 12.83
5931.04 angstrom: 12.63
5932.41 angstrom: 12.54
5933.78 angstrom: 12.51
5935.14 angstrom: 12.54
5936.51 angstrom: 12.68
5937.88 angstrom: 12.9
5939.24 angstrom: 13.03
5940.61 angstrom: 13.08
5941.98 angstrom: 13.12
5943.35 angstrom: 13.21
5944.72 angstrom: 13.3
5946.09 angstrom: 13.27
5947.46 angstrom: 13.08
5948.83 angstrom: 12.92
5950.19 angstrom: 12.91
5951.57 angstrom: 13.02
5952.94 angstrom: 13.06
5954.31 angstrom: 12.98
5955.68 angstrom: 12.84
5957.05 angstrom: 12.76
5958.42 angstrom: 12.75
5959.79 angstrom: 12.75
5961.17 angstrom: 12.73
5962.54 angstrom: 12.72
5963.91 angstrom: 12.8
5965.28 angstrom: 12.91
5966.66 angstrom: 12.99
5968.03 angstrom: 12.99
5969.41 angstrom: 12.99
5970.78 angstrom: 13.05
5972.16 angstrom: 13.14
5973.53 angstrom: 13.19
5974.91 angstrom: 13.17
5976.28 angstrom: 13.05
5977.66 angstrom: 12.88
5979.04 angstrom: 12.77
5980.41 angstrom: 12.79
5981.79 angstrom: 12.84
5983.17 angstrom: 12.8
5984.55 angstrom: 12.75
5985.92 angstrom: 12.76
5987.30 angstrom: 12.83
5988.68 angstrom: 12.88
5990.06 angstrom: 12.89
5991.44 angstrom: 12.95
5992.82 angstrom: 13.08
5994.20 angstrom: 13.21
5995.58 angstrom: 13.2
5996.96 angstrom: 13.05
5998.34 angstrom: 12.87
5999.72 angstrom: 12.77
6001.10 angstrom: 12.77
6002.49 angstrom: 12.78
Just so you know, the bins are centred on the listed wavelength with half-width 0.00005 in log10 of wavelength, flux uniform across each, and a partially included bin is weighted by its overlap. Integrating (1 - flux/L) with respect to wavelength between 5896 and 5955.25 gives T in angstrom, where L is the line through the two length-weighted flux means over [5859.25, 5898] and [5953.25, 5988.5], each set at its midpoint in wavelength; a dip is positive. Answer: -0.5 angstrom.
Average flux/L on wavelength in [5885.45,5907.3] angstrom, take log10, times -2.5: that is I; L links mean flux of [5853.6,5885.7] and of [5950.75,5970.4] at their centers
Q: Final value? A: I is 0.107 mag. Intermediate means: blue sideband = 13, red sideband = 12.9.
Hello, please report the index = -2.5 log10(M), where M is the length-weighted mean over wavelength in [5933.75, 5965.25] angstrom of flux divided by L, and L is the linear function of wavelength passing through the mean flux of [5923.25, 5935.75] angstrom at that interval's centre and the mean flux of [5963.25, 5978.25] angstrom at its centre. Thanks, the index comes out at 0.001 mag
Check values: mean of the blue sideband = 12.9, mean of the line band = 12.9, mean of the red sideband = 13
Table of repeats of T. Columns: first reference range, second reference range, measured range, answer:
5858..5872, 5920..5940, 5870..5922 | 1.5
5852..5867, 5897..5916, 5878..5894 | 0.7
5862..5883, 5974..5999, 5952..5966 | 0.1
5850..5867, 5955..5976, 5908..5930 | 0.1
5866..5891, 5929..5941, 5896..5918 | 0.4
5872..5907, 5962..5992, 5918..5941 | -0.5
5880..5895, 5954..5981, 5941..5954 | -0.4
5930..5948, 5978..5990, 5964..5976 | -0.2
